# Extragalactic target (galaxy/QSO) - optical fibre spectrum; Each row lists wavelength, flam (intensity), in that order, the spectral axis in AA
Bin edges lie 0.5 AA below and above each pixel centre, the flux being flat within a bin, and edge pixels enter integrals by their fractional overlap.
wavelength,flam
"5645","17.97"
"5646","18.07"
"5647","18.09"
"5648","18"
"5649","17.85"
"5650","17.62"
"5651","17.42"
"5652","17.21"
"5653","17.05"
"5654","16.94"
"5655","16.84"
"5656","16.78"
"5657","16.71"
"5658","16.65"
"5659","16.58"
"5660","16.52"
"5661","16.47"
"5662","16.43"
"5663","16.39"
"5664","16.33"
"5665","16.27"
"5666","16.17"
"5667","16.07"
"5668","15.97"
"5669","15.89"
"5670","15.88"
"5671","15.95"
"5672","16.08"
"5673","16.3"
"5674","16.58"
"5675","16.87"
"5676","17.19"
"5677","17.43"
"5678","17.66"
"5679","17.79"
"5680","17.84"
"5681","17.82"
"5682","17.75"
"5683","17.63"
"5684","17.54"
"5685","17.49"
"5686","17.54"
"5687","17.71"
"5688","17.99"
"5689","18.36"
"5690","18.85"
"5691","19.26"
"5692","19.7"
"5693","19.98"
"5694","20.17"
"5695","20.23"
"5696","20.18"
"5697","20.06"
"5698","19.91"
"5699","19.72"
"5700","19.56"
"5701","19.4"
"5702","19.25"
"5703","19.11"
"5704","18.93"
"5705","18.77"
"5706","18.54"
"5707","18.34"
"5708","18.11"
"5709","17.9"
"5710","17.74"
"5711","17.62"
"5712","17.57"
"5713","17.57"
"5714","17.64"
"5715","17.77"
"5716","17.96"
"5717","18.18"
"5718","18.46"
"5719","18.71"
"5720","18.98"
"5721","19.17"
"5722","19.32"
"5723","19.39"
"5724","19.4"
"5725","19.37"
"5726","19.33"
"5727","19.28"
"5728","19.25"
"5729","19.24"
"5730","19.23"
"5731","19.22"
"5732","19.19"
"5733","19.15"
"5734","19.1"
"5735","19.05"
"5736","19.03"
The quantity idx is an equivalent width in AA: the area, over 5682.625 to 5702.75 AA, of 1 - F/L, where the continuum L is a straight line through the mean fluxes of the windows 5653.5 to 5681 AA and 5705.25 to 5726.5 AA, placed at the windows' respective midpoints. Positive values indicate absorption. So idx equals -1.66 AA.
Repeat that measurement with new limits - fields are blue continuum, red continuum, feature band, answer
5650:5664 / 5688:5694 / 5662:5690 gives 1.76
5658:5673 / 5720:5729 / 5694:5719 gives -0.52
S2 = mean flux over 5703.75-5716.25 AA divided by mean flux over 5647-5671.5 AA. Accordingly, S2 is 1.08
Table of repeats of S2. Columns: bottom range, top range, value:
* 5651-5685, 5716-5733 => 1.14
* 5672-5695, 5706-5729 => 1.03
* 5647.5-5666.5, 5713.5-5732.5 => 1.12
